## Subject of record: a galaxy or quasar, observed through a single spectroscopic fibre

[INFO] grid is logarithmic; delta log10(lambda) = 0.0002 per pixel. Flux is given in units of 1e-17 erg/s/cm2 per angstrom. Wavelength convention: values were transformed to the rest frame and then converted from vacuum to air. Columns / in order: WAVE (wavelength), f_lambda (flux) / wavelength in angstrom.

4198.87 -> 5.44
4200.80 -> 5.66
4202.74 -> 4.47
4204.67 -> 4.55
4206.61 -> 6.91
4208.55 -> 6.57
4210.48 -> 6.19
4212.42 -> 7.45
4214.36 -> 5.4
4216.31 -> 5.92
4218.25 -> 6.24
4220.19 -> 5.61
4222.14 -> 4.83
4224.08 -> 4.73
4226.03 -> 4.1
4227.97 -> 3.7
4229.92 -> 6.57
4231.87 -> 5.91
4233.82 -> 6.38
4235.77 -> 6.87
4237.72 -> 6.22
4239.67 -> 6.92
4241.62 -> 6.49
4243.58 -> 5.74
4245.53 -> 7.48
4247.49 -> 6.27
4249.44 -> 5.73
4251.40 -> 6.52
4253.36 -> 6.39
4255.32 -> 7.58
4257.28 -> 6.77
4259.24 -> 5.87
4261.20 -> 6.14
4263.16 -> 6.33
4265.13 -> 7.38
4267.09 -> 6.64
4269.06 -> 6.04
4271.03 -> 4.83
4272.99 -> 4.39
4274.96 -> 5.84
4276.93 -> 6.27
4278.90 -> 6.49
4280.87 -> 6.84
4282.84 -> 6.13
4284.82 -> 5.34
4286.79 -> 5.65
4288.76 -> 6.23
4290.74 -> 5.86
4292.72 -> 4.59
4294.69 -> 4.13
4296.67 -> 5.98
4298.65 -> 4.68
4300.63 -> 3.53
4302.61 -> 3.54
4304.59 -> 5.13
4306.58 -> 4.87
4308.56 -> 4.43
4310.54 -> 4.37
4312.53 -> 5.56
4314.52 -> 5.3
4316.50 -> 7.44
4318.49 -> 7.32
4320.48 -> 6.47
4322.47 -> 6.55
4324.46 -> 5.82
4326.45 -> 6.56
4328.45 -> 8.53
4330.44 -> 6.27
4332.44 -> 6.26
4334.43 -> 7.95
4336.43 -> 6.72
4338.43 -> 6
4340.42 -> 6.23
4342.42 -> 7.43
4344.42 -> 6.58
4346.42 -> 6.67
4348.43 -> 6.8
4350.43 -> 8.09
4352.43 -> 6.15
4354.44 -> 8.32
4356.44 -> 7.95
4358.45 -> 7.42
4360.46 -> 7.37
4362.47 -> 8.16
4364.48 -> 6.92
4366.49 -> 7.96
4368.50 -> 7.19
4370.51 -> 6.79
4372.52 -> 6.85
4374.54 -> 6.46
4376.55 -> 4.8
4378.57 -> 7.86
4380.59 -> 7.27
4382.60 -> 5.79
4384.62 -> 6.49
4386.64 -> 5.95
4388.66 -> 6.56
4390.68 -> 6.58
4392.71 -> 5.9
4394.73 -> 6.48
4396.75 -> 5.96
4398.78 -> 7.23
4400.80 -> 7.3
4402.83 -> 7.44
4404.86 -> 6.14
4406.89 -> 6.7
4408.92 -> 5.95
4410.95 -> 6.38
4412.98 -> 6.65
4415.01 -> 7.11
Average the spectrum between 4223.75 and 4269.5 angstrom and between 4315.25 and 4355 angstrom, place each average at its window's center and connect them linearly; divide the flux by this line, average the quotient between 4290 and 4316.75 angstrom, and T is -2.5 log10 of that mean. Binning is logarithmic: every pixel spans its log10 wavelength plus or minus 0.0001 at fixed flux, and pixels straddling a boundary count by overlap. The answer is 0.34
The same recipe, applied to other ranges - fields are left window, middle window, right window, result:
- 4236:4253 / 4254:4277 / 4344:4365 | 0.074 mag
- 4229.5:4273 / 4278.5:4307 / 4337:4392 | 0.242 mag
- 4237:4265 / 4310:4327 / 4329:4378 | 0.106 mag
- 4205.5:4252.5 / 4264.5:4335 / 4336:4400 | 0.116 mag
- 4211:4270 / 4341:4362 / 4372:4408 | -0.134 mag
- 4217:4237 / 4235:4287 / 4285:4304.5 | -0.198 mag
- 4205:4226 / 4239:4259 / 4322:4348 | -0.078 mag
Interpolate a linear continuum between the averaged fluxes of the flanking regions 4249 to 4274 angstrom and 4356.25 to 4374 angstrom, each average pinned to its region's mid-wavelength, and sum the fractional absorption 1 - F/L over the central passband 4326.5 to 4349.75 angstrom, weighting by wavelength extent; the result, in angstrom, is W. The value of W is 0.61 angstrom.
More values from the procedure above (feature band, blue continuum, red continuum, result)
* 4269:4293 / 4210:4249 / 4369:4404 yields 1.6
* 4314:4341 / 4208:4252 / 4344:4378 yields 0.4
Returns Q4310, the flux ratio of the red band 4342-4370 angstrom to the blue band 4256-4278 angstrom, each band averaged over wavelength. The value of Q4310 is 1.21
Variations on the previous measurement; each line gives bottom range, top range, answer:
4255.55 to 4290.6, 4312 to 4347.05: 1.09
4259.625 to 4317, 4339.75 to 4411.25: 1.24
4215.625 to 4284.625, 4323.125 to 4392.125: 1.14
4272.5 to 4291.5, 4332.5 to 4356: 1.18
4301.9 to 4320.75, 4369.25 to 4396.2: 1.19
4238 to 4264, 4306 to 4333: 0.95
